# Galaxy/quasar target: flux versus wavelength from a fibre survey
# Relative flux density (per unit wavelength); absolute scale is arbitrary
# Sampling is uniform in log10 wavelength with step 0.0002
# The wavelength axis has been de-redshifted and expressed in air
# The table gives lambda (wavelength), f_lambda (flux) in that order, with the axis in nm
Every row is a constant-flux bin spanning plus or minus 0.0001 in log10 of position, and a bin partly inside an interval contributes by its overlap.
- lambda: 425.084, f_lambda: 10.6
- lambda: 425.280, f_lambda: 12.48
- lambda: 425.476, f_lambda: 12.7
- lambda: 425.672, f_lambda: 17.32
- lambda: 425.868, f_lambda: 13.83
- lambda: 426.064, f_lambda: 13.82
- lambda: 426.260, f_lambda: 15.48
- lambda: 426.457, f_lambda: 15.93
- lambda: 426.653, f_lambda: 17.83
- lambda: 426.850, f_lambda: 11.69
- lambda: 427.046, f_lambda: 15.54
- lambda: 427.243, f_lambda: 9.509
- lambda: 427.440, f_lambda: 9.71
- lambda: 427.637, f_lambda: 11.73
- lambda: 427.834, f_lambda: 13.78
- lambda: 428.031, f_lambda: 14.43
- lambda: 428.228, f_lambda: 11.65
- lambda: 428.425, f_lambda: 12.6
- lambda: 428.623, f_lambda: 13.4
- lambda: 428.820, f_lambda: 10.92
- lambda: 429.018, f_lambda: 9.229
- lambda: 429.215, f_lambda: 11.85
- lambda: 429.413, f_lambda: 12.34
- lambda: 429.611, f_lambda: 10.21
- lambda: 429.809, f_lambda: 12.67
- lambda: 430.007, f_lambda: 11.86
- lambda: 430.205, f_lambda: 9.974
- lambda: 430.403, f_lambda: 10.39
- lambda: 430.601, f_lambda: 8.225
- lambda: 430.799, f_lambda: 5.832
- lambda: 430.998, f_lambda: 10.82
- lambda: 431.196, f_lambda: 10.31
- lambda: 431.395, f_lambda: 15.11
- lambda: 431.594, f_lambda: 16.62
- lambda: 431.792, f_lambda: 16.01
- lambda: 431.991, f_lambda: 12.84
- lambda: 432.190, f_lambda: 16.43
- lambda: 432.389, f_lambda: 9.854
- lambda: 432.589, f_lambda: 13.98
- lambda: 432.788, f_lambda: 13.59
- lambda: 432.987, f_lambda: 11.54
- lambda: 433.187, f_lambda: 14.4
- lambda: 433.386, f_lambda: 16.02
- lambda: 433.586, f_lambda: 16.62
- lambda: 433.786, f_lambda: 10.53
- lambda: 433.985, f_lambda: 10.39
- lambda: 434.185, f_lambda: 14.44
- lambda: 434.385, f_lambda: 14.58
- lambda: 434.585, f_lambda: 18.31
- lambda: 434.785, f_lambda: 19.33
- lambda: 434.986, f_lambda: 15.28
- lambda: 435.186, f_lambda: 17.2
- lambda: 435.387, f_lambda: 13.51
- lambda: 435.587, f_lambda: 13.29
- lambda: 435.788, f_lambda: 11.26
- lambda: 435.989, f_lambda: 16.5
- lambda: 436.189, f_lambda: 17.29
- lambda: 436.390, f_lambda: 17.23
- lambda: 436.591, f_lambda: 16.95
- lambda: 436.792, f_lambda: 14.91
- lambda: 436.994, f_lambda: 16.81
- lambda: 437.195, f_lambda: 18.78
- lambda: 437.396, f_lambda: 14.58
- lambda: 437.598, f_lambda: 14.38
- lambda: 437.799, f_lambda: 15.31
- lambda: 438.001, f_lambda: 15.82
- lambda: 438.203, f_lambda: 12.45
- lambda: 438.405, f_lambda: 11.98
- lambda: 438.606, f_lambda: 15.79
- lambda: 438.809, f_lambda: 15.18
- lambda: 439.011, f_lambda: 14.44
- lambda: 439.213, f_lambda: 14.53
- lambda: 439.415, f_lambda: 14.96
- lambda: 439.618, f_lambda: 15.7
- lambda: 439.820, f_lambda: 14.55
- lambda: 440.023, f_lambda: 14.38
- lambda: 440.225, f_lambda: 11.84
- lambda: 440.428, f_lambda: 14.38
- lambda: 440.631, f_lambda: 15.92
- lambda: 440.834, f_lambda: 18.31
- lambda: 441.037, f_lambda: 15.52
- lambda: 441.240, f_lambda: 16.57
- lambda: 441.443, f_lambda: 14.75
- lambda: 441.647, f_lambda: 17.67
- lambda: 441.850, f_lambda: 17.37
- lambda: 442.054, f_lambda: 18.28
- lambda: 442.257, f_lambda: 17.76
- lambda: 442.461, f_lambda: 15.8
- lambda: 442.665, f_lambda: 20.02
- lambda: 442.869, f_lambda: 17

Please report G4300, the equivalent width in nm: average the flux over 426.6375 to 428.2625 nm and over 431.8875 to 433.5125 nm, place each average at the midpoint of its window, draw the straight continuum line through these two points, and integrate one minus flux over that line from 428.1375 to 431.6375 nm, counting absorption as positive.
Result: 0.497 nm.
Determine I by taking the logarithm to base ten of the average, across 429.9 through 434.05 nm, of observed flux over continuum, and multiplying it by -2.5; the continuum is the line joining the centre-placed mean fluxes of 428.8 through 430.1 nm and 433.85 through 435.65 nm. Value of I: 0.06 mag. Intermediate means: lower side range 11.3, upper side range 15.1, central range 12.5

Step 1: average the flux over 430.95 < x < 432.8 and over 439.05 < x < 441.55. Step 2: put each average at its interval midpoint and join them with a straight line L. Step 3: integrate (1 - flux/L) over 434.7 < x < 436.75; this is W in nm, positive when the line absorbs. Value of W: -0.205 nm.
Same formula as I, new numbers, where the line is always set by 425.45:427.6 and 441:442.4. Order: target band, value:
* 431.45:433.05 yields 0.081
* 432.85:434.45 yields 0.133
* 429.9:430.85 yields 0.475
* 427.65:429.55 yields 0.175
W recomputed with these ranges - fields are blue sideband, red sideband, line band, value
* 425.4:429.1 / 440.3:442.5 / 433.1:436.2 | 0.02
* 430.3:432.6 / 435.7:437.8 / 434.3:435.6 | -0.14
